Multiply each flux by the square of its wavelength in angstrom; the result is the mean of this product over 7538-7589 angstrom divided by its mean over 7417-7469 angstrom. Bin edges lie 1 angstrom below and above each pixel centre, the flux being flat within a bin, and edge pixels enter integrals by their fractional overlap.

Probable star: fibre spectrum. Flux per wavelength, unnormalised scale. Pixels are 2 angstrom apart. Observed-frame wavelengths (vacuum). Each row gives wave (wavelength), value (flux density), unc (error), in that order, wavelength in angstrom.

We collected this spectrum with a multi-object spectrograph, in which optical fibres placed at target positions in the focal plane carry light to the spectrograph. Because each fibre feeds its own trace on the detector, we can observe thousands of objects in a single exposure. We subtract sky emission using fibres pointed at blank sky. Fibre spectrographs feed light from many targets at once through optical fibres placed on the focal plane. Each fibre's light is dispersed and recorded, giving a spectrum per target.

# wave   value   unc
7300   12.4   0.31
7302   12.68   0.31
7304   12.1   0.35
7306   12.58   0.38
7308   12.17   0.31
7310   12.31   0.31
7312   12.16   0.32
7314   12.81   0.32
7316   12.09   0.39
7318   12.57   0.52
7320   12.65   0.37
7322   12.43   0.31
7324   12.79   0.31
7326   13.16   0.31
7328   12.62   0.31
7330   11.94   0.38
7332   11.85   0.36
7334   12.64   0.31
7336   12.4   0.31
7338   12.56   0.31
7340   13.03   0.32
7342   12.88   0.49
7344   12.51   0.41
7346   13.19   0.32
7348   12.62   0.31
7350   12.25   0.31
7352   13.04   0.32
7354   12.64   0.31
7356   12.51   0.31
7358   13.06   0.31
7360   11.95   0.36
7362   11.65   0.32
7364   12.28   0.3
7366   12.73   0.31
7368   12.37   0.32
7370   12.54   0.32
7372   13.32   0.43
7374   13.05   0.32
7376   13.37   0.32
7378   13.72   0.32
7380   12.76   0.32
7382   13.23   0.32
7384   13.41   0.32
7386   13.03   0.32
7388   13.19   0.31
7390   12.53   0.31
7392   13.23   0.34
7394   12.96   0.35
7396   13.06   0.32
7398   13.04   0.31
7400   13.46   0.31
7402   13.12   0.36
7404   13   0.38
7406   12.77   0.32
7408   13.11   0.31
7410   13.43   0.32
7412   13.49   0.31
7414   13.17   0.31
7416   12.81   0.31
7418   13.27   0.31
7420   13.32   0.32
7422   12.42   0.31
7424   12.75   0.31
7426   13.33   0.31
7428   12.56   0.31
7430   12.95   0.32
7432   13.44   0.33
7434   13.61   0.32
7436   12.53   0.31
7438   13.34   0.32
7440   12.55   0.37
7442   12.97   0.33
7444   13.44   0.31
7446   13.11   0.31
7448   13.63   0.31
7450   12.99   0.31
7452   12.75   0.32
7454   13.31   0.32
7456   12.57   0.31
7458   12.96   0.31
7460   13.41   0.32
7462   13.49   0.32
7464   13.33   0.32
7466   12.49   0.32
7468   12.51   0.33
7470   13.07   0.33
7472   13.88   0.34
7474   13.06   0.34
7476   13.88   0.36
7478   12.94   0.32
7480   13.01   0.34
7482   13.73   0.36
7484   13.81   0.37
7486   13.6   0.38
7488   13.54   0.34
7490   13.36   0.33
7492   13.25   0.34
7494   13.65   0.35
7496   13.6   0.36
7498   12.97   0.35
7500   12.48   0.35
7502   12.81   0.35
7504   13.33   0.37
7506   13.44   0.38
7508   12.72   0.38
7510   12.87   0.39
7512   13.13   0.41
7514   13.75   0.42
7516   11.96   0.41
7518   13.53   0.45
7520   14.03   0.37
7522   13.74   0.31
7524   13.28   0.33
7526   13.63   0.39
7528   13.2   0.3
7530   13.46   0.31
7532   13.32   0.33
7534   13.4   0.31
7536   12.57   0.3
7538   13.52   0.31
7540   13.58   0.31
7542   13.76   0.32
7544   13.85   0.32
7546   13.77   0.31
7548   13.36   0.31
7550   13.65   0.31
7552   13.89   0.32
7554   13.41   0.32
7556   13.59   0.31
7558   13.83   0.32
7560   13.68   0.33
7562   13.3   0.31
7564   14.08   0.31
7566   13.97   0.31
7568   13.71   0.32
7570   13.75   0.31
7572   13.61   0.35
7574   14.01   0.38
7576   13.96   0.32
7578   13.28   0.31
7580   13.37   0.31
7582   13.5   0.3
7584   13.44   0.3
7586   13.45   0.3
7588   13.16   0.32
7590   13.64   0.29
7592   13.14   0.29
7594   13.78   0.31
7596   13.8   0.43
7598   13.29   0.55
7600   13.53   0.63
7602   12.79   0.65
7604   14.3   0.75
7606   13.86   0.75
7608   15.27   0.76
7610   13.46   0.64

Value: 1.1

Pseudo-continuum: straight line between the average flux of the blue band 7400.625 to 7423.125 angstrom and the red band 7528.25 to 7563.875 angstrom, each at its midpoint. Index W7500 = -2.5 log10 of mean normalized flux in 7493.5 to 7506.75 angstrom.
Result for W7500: 0.02 mag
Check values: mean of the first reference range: 13.1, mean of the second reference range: 13.5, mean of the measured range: 13.2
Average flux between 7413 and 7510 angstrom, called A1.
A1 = 13.1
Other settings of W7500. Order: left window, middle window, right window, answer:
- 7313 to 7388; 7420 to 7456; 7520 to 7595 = 0.00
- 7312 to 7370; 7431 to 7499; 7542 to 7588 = -0.01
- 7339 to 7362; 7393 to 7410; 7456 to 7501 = -0.02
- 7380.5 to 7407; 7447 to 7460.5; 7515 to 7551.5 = 0.01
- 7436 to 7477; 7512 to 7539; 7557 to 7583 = 0.01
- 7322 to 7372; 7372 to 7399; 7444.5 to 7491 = -0.03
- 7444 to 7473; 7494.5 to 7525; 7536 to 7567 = 0.02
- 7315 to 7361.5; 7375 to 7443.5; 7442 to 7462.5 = -0.01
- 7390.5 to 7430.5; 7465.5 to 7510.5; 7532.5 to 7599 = 0.01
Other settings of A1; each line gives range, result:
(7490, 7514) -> 13.2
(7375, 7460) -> 13.1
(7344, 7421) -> 12.9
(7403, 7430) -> 13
